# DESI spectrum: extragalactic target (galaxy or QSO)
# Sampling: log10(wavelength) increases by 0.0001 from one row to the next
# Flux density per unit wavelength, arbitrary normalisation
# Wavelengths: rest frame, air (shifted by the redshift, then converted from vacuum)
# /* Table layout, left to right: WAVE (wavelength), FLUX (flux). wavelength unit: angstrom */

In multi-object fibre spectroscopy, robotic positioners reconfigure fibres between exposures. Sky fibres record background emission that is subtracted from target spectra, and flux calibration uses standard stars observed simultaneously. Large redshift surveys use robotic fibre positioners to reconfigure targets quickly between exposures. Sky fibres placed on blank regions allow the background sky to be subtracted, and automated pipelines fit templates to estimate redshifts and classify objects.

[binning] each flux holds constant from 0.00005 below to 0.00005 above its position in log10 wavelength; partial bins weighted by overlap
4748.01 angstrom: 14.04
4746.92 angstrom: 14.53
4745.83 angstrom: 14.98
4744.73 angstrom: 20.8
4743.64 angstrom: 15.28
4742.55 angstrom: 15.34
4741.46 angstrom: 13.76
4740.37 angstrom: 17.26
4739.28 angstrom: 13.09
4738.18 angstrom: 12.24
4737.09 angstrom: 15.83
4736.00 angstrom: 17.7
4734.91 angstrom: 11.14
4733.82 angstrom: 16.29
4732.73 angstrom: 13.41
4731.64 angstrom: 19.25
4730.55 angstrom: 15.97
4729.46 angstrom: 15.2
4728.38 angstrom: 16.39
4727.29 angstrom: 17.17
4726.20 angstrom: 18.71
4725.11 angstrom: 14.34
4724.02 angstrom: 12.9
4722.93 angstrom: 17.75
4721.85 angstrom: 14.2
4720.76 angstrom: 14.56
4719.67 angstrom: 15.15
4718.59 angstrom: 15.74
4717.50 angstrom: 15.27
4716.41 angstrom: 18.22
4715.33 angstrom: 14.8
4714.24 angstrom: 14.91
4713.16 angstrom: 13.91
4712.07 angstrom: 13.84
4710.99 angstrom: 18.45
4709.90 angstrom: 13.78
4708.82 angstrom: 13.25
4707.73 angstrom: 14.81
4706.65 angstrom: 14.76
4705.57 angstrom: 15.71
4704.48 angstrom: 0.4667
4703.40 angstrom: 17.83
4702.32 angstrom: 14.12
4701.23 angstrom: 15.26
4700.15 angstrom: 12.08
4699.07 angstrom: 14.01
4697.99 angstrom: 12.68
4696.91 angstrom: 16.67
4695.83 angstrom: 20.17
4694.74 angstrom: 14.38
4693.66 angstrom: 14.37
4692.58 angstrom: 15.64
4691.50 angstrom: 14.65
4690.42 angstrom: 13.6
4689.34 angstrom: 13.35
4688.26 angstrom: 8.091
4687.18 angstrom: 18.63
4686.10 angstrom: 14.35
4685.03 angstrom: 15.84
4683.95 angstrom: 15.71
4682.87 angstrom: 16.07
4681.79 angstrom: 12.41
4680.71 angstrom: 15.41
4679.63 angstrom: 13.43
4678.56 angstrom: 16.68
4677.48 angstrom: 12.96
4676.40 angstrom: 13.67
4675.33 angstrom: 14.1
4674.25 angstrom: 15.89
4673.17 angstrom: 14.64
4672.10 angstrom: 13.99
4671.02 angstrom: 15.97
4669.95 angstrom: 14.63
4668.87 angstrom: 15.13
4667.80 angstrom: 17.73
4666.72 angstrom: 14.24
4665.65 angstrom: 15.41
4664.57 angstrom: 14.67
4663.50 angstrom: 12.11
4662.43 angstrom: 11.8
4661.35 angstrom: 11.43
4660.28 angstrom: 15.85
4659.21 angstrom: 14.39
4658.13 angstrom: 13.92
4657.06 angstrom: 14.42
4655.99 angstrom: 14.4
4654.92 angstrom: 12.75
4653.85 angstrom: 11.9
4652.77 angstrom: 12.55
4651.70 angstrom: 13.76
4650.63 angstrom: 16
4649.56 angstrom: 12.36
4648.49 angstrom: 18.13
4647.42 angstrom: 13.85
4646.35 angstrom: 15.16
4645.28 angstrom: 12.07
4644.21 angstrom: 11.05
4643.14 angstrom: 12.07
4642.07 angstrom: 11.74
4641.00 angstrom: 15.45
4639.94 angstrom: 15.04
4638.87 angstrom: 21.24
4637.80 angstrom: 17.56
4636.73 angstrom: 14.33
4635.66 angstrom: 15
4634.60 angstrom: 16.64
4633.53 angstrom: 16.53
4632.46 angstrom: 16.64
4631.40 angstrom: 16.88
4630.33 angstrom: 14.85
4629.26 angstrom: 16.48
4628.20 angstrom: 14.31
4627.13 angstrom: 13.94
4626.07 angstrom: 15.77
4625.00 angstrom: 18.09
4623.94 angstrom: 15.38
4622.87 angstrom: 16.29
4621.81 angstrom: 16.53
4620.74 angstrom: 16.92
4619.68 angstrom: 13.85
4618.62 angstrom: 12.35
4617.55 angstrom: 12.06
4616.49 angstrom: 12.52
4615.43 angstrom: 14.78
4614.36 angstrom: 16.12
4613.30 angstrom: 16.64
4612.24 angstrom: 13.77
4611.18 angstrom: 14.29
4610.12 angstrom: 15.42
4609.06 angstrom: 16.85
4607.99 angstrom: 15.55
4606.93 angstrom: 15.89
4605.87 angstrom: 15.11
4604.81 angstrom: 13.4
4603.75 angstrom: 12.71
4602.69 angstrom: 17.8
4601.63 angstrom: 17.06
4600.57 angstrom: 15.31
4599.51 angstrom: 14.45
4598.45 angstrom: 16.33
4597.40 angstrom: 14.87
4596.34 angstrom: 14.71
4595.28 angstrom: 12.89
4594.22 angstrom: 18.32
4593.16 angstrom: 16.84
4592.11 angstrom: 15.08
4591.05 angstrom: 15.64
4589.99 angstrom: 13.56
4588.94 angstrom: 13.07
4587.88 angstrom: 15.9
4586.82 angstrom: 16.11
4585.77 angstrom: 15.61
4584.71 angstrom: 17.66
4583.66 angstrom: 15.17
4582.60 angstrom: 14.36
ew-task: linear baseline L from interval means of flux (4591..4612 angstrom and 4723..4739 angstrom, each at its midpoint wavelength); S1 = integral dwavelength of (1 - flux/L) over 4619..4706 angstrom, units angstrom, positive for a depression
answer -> 4.7 angstrom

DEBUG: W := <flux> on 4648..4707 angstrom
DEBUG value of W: 14.3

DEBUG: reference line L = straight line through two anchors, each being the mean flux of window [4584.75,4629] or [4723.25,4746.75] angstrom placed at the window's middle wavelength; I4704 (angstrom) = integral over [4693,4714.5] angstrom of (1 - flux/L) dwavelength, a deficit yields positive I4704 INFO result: 1.7 angstrom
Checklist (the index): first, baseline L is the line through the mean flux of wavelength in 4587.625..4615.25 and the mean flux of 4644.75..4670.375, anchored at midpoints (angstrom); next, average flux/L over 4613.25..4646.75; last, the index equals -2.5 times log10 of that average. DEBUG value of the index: -0.03 mag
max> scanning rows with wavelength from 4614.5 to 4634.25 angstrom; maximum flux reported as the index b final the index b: 18.09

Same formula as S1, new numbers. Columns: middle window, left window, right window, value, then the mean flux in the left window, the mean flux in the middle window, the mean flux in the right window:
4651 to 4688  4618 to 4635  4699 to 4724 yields 1.6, 15.7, 14.4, 14.5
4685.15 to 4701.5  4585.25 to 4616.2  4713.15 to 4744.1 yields 0.9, 15.3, 14.6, 15.4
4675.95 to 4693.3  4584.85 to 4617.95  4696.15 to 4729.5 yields 0.5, 15.2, 14.4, 14.8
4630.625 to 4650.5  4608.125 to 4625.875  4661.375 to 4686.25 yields -0.3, 15.1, 15.1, 14.6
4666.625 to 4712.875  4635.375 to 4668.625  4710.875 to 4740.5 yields 1.1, 14.3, 14.5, 15.4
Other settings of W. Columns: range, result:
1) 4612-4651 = 15.1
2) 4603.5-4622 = 14.7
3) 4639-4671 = 14.1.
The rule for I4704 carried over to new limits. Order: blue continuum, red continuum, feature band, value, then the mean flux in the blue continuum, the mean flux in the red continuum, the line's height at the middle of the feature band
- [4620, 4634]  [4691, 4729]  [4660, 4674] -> 0.93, 16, 14.9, 15.5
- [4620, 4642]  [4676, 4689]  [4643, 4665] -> 2.53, 16.1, 14.4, 15.3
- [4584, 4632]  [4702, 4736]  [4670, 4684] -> 0.41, 15.3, 15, 15.1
